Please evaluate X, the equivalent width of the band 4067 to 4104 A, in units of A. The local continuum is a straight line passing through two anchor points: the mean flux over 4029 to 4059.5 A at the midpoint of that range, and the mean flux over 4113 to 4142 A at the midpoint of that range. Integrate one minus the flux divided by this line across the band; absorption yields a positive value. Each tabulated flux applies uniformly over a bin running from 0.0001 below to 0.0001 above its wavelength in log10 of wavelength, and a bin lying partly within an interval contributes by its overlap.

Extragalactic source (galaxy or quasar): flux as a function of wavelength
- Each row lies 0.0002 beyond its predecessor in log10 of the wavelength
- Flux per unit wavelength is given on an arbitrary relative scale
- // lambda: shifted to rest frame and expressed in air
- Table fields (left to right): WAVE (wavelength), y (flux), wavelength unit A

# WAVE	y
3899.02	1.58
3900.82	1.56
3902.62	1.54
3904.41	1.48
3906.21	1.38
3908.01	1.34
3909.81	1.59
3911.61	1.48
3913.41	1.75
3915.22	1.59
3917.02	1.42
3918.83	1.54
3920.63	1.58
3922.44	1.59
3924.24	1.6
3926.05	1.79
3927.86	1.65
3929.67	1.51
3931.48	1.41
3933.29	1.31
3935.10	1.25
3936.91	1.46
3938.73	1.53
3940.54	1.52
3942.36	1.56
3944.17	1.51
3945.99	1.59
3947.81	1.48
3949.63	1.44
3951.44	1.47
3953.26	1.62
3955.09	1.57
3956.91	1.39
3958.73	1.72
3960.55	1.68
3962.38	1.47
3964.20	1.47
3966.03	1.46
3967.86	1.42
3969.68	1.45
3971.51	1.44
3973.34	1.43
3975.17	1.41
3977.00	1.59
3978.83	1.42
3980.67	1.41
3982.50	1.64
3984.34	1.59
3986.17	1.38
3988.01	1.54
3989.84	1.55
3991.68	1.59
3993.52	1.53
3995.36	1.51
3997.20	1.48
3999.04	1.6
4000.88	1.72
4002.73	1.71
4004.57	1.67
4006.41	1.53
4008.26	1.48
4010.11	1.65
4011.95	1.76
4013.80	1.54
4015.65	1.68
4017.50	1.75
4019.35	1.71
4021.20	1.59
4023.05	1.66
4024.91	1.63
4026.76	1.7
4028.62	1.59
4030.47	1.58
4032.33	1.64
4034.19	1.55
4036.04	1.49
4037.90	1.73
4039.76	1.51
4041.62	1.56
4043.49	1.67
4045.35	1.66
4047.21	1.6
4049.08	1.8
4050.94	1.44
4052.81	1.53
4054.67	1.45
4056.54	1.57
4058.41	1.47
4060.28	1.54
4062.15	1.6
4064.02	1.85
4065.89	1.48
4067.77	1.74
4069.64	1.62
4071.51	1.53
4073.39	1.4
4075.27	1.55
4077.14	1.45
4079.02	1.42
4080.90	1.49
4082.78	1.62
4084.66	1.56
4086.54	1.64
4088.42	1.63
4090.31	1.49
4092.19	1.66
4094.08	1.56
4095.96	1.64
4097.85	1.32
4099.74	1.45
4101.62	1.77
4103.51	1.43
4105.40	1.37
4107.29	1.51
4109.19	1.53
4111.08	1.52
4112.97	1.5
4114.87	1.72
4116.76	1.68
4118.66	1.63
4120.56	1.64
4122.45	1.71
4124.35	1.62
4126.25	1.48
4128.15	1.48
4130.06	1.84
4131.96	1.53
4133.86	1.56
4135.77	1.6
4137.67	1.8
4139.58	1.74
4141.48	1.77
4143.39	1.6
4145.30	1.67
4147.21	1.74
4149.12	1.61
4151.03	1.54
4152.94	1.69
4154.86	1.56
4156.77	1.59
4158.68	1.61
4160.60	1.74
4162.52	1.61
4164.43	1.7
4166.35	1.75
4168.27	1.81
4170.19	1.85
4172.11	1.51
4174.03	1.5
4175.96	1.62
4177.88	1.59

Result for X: 1.4 A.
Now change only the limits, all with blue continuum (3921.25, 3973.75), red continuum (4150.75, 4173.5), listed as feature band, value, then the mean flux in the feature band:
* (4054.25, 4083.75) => 0.9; 1.55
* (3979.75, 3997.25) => 0.2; 1.52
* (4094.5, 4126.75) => 1.3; 1.56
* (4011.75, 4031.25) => -1.1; 1.65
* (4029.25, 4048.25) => -0.3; 1.6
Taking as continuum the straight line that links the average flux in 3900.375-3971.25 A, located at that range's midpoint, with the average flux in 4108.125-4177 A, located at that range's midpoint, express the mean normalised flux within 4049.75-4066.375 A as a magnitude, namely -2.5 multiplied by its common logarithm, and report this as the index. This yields 0.02 mag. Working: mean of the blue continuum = 1.52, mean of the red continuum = 1.64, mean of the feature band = 1.55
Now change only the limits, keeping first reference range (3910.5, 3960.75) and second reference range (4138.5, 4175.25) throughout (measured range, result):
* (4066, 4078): 0.05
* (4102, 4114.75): 0.09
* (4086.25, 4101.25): 0.05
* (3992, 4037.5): -0.02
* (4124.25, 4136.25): 0.04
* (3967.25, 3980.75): 0.08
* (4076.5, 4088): 0.06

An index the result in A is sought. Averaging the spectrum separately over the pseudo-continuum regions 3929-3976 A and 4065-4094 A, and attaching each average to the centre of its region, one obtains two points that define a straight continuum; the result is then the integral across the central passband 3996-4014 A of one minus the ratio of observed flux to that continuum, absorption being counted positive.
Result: -1.2 A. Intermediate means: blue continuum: 1.48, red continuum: 1.55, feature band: 1.62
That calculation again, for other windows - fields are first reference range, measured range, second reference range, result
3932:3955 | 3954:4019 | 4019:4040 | -0.11 A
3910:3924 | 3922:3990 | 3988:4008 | 2.92 A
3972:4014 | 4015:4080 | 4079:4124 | -1.36 A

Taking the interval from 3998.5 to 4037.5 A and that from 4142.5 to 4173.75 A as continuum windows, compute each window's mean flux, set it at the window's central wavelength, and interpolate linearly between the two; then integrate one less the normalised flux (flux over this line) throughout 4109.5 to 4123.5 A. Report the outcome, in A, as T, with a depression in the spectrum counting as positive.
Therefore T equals 0.2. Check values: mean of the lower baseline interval 1.63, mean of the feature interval 1.62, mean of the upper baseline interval 1.66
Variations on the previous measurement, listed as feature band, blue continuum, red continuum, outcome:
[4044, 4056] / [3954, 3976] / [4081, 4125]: -0.3 A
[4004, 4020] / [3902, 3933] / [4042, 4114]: -0.9 A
